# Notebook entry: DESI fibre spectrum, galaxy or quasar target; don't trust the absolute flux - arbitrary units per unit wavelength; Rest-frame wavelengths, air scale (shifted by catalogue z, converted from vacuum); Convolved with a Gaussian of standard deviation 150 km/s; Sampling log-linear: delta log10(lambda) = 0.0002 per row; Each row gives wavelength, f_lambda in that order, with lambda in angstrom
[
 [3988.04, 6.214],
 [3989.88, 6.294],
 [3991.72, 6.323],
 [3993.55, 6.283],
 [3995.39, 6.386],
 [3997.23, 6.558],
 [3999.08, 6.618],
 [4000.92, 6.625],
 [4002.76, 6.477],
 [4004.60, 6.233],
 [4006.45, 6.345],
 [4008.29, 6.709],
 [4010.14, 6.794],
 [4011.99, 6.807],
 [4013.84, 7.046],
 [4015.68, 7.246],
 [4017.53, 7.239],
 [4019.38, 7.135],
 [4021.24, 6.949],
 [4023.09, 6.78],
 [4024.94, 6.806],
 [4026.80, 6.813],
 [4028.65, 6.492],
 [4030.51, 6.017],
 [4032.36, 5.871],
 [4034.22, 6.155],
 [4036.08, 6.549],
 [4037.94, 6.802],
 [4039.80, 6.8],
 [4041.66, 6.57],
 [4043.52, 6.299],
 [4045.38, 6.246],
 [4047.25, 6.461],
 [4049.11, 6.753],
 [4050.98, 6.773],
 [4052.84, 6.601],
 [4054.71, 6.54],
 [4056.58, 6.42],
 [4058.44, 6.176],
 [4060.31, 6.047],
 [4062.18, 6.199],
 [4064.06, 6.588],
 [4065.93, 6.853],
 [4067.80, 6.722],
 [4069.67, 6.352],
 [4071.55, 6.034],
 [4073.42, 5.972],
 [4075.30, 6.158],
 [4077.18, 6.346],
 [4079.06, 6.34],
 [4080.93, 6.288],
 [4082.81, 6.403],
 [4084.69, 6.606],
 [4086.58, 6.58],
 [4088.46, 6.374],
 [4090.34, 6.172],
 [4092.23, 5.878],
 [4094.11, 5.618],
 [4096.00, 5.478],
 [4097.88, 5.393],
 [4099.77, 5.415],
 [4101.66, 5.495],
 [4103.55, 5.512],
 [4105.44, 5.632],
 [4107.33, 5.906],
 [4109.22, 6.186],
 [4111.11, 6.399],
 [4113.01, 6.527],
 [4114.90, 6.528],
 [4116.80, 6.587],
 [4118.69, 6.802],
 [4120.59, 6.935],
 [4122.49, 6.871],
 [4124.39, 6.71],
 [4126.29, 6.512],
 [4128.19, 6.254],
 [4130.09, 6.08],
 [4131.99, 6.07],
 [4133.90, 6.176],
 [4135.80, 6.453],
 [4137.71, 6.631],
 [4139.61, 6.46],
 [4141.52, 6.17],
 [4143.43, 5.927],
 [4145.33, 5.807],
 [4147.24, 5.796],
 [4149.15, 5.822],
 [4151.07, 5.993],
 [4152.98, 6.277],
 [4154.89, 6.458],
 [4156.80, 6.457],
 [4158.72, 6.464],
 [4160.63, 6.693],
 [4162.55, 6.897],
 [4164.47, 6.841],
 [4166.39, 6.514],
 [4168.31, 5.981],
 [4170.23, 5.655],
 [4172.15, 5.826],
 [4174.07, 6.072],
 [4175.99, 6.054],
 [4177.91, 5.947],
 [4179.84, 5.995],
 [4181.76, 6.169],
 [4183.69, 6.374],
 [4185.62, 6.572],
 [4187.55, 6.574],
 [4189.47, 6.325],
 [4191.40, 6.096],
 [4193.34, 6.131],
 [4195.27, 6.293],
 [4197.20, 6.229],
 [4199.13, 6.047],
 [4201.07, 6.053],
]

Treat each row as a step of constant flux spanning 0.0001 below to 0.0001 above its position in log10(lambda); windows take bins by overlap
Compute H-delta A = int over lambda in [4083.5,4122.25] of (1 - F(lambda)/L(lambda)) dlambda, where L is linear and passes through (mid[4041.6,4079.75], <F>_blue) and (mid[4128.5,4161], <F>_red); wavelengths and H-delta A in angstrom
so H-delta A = 1.1 angstrom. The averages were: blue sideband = 6.4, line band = 6.12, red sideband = 6.21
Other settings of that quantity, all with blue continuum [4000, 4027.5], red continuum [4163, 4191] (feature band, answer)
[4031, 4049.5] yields 0.76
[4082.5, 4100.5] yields 1.49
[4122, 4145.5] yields 0.18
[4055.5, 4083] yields 1.15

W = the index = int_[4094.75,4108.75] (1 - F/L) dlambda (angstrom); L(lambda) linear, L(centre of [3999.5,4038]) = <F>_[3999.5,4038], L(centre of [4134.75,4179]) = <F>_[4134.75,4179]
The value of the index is 1.8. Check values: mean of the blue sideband 6.66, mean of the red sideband 6.23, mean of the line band 5.57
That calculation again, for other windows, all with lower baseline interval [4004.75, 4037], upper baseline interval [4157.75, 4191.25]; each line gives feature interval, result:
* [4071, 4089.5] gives 0.6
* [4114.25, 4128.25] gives -0.6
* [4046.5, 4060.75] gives 0.2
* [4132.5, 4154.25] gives 0.8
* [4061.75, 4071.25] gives 0.1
